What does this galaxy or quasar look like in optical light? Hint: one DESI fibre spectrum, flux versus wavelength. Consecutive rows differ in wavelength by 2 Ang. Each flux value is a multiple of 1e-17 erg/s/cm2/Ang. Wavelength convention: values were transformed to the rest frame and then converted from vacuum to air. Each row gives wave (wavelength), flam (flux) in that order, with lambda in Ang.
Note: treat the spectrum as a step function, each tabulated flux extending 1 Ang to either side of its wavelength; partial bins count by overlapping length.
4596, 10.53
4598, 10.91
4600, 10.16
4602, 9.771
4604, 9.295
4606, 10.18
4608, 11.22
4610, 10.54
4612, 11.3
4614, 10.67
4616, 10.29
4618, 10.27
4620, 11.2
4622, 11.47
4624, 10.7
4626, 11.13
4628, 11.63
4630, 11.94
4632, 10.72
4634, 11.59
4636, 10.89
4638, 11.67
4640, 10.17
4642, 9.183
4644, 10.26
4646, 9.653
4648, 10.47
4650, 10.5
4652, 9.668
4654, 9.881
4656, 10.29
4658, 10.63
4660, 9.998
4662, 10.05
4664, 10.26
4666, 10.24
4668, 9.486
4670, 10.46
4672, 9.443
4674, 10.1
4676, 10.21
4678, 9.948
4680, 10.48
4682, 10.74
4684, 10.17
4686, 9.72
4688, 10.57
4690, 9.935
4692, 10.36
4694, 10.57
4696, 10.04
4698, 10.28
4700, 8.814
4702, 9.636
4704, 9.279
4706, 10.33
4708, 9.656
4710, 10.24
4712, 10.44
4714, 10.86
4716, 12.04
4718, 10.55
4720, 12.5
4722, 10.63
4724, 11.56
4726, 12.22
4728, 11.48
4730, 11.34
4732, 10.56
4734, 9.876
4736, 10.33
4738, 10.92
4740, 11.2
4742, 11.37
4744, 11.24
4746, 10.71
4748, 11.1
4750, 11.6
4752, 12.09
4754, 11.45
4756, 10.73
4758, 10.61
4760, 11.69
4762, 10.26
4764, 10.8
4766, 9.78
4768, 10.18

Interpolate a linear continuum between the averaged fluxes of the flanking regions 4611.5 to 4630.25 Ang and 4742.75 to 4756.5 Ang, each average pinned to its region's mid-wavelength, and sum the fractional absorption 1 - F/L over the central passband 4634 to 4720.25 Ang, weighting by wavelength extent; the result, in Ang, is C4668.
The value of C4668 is 6.9 Ang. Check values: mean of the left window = 11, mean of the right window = 11.3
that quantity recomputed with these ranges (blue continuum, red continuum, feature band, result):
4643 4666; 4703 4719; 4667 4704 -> 1.0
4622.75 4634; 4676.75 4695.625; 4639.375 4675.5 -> 2.4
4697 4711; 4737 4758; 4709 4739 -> -1.8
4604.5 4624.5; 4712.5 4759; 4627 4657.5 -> 0.8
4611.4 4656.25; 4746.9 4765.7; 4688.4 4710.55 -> 2.0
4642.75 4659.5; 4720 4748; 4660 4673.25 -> 0.4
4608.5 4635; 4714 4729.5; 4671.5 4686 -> 1.5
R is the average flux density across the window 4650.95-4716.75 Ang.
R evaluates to 10.1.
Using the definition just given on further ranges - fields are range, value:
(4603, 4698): 10.4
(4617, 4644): 10.9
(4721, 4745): 11.1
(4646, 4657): 10.1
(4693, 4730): 10.6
